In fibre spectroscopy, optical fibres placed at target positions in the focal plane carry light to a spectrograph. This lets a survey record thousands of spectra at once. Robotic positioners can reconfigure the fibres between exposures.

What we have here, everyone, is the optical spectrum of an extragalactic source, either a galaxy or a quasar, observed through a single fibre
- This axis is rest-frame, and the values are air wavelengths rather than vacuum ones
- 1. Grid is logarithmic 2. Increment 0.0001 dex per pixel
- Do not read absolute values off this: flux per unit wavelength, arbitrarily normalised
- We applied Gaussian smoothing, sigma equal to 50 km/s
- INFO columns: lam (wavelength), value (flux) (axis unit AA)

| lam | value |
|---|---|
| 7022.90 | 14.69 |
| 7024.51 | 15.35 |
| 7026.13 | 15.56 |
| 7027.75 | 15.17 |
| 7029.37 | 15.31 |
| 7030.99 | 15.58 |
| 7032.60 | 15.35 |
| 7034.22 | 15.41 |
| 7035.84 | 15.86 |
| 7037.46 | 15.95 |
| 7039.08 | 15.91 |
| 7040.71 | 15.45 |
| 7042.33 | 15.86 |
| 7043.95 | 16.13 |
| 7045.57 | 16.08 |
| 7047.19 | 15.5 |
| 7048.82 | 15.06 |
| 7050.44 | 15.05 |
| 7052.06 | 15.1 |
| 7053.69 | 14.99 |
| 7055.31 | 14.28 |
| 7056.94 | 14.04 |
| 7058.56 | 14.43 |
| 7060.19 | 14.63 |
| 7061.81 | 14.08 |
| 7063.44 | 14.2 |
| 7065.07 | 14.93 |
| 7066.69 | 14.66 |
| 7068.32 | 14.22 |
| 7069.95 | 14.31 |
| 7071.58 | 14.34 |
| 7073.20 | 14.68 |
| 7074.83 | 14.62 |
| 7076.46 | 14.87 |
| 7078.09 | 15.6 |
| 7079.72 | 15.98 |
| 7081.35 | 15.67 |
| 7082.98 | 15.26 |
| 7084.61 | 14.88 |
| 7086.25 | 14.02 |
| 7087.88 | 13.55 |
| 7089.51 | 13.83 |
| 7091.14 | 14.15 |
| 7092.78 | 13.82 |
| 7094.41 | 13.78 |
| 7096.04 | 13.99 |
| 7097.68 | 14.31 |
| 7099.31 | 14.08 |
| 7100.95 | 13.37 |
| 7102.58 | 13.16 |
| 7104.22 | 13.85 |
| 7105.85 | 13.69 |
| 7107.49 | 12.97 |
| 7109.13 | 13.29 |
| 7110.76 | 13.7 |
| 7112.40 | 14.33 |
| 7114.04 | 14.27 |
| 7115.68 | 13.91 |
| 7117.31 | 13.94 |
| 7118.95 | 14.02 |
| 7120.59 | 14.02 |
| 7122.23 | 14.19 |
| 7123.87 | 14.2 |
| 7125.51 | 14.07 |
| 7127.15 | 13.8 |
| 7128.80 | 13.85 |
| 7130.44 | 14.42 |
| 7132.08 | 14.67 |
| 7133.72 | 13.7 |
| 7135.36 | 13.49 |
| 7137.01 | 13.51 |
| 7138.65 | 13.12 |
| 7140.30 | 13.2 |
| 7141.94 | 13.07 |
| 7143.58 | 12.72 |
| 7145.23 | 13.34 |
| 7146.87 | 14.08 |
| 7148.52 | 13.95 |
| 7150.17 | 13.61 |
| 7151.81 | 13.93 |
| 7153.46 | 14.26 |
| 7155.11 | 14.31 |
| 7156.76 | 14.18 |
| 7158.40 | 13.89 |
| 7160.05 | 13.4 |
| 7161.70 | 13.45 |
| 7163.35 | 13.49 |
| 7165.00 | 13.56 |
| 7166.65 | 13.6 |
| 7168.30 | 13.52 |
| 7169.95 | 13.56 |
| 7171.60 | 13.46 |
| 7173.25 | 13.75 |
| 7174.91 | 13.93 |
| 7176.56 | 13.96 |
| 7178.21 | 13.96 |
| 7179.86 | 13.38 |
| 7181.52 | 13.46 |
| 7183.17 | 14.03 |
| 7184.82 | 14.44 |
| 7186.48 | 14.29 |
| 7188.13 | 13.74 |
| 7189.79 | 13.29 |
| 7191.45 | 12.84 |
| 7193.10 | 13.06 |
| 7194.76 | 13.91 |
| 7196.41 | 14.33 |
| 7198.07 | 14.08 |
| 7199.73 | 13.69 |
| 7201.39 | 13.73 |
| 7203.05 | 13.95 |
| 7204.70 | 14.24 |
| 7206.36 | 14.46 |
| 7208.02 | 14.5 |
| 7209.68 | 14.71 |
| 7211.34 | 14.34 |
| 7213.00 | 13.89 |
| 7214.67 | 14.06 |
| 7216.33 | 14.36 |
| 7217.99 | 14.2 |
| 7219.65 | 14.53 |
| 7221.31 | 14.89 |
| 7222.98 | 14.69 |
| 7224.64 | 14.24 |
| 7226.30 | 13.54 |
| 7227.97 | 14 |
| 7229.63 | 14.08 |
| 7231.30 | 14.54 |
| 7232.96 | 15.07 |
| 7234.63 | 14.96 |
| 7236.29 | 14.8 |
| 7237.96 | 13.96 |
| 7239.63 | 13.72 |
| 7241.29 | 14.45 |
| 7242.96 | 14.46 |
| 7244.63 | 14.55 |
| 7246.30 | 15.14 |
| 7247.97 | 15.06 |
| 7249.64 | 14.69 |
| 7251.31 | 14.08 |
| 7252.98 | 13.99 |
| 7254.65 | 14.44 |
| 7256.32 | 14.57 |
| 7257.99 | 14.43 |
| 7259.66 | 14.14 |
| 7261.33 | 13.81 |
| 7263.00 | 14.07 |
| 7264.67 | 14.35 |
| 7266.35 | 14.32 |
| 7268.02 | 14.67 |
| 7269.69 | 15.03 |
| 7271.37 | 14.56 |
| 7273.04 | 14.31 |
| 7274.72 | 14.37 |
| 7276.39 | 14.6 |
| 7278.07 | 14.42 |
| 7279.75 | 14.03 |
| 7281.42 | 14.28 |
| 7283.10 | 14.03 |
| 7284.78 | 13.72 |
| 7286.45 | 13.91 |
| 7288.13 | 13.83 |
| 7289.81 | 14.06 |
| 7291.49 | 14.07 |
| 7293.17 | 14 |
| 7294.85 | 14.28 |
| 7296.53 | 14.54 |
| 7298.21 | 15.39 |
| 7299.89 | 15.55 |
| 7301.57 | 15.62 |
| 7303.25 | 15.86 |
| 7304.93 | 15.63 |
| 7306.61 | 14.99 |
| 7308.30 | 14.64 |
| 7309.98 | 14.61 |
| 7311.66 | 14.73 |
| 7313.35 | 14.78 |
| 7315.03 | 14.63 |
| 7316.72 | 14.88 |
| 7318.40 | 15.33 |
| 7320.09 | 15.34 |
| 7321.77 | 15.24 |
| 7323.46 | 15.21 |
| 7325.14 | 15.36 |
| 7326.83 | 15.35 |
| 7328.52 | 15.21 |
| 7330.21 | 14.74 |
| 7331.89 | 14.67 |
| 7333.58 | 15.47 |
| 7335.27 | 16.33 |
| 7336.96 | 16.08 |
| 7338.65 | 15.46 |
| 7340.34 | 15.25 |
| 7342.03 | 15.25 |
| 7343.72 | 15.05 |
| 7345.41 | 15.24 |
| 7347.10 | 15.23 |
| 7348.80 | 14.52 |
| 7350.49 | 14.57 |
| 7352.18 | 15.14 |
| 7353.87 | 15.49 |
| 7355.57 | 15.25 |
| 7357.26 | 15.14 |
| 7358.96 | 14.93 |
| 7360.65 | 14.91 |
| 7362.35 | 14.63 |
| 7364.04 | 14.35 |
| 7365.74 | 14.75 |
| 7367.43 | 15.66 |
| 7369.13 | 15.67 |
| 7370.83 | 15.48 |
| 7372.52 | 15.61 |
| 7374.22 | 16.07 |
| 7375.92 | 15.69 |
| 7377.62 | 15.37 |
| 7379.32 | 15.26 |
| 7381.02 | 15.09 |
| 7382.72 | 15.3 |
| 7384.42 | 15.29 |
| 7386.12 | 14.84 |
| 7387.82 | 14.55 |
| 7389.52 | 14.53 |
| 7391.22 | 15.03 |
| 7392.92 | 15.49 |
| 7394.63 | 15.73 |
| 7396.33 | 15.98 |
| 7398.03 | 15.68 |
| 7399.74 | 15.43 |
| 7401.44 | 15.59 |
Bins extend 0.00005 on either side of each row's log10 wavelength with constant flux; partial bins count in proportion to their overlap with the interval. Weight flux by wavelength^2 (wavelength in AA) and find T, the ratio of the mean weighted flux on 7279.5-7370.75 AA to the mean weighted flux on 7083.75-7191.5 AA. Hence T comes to 1.14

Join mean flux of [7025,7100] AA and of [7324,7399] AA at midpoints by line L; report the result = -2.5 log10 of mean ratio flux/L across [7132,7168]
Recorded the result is 0.10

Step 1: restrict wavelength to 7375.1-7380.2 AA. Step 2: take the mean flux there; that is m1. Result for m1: 15.4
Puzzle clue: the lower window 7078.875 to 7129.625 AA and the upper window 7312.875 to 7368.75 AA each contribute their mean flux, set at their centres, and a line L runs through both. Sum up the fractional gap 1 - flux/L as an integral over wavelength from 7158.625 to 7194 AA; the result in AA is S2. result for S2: 1.9 AA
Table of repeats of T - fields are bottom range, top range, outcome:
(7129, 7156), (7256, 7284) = 1.08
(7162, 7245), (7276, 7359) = 1.10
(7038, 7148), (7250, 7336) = 1.09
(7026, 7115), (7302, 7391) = 1.12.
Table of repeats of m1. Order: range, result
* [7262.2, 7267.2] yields 14.2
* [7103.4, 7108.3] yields 13.5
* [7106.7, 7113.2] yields 13.6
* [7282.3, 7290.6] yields 13.9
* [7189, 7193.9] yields 13.1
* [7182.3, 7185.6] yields 14.3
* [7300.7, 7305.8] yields 15.7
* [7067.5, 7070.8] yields 14.2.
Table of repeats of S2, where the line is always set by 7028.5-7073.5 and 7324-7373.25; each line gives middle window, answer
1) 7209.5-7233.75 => 1.3 AA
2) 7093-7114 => 1.9 AA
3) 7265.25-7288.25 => 1.3 AA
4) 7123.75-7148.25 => 2.3 AA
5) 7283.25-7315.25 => 1.1 AA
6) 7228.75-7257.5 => 1.2 AA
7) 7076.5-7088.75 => 0.1 AA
